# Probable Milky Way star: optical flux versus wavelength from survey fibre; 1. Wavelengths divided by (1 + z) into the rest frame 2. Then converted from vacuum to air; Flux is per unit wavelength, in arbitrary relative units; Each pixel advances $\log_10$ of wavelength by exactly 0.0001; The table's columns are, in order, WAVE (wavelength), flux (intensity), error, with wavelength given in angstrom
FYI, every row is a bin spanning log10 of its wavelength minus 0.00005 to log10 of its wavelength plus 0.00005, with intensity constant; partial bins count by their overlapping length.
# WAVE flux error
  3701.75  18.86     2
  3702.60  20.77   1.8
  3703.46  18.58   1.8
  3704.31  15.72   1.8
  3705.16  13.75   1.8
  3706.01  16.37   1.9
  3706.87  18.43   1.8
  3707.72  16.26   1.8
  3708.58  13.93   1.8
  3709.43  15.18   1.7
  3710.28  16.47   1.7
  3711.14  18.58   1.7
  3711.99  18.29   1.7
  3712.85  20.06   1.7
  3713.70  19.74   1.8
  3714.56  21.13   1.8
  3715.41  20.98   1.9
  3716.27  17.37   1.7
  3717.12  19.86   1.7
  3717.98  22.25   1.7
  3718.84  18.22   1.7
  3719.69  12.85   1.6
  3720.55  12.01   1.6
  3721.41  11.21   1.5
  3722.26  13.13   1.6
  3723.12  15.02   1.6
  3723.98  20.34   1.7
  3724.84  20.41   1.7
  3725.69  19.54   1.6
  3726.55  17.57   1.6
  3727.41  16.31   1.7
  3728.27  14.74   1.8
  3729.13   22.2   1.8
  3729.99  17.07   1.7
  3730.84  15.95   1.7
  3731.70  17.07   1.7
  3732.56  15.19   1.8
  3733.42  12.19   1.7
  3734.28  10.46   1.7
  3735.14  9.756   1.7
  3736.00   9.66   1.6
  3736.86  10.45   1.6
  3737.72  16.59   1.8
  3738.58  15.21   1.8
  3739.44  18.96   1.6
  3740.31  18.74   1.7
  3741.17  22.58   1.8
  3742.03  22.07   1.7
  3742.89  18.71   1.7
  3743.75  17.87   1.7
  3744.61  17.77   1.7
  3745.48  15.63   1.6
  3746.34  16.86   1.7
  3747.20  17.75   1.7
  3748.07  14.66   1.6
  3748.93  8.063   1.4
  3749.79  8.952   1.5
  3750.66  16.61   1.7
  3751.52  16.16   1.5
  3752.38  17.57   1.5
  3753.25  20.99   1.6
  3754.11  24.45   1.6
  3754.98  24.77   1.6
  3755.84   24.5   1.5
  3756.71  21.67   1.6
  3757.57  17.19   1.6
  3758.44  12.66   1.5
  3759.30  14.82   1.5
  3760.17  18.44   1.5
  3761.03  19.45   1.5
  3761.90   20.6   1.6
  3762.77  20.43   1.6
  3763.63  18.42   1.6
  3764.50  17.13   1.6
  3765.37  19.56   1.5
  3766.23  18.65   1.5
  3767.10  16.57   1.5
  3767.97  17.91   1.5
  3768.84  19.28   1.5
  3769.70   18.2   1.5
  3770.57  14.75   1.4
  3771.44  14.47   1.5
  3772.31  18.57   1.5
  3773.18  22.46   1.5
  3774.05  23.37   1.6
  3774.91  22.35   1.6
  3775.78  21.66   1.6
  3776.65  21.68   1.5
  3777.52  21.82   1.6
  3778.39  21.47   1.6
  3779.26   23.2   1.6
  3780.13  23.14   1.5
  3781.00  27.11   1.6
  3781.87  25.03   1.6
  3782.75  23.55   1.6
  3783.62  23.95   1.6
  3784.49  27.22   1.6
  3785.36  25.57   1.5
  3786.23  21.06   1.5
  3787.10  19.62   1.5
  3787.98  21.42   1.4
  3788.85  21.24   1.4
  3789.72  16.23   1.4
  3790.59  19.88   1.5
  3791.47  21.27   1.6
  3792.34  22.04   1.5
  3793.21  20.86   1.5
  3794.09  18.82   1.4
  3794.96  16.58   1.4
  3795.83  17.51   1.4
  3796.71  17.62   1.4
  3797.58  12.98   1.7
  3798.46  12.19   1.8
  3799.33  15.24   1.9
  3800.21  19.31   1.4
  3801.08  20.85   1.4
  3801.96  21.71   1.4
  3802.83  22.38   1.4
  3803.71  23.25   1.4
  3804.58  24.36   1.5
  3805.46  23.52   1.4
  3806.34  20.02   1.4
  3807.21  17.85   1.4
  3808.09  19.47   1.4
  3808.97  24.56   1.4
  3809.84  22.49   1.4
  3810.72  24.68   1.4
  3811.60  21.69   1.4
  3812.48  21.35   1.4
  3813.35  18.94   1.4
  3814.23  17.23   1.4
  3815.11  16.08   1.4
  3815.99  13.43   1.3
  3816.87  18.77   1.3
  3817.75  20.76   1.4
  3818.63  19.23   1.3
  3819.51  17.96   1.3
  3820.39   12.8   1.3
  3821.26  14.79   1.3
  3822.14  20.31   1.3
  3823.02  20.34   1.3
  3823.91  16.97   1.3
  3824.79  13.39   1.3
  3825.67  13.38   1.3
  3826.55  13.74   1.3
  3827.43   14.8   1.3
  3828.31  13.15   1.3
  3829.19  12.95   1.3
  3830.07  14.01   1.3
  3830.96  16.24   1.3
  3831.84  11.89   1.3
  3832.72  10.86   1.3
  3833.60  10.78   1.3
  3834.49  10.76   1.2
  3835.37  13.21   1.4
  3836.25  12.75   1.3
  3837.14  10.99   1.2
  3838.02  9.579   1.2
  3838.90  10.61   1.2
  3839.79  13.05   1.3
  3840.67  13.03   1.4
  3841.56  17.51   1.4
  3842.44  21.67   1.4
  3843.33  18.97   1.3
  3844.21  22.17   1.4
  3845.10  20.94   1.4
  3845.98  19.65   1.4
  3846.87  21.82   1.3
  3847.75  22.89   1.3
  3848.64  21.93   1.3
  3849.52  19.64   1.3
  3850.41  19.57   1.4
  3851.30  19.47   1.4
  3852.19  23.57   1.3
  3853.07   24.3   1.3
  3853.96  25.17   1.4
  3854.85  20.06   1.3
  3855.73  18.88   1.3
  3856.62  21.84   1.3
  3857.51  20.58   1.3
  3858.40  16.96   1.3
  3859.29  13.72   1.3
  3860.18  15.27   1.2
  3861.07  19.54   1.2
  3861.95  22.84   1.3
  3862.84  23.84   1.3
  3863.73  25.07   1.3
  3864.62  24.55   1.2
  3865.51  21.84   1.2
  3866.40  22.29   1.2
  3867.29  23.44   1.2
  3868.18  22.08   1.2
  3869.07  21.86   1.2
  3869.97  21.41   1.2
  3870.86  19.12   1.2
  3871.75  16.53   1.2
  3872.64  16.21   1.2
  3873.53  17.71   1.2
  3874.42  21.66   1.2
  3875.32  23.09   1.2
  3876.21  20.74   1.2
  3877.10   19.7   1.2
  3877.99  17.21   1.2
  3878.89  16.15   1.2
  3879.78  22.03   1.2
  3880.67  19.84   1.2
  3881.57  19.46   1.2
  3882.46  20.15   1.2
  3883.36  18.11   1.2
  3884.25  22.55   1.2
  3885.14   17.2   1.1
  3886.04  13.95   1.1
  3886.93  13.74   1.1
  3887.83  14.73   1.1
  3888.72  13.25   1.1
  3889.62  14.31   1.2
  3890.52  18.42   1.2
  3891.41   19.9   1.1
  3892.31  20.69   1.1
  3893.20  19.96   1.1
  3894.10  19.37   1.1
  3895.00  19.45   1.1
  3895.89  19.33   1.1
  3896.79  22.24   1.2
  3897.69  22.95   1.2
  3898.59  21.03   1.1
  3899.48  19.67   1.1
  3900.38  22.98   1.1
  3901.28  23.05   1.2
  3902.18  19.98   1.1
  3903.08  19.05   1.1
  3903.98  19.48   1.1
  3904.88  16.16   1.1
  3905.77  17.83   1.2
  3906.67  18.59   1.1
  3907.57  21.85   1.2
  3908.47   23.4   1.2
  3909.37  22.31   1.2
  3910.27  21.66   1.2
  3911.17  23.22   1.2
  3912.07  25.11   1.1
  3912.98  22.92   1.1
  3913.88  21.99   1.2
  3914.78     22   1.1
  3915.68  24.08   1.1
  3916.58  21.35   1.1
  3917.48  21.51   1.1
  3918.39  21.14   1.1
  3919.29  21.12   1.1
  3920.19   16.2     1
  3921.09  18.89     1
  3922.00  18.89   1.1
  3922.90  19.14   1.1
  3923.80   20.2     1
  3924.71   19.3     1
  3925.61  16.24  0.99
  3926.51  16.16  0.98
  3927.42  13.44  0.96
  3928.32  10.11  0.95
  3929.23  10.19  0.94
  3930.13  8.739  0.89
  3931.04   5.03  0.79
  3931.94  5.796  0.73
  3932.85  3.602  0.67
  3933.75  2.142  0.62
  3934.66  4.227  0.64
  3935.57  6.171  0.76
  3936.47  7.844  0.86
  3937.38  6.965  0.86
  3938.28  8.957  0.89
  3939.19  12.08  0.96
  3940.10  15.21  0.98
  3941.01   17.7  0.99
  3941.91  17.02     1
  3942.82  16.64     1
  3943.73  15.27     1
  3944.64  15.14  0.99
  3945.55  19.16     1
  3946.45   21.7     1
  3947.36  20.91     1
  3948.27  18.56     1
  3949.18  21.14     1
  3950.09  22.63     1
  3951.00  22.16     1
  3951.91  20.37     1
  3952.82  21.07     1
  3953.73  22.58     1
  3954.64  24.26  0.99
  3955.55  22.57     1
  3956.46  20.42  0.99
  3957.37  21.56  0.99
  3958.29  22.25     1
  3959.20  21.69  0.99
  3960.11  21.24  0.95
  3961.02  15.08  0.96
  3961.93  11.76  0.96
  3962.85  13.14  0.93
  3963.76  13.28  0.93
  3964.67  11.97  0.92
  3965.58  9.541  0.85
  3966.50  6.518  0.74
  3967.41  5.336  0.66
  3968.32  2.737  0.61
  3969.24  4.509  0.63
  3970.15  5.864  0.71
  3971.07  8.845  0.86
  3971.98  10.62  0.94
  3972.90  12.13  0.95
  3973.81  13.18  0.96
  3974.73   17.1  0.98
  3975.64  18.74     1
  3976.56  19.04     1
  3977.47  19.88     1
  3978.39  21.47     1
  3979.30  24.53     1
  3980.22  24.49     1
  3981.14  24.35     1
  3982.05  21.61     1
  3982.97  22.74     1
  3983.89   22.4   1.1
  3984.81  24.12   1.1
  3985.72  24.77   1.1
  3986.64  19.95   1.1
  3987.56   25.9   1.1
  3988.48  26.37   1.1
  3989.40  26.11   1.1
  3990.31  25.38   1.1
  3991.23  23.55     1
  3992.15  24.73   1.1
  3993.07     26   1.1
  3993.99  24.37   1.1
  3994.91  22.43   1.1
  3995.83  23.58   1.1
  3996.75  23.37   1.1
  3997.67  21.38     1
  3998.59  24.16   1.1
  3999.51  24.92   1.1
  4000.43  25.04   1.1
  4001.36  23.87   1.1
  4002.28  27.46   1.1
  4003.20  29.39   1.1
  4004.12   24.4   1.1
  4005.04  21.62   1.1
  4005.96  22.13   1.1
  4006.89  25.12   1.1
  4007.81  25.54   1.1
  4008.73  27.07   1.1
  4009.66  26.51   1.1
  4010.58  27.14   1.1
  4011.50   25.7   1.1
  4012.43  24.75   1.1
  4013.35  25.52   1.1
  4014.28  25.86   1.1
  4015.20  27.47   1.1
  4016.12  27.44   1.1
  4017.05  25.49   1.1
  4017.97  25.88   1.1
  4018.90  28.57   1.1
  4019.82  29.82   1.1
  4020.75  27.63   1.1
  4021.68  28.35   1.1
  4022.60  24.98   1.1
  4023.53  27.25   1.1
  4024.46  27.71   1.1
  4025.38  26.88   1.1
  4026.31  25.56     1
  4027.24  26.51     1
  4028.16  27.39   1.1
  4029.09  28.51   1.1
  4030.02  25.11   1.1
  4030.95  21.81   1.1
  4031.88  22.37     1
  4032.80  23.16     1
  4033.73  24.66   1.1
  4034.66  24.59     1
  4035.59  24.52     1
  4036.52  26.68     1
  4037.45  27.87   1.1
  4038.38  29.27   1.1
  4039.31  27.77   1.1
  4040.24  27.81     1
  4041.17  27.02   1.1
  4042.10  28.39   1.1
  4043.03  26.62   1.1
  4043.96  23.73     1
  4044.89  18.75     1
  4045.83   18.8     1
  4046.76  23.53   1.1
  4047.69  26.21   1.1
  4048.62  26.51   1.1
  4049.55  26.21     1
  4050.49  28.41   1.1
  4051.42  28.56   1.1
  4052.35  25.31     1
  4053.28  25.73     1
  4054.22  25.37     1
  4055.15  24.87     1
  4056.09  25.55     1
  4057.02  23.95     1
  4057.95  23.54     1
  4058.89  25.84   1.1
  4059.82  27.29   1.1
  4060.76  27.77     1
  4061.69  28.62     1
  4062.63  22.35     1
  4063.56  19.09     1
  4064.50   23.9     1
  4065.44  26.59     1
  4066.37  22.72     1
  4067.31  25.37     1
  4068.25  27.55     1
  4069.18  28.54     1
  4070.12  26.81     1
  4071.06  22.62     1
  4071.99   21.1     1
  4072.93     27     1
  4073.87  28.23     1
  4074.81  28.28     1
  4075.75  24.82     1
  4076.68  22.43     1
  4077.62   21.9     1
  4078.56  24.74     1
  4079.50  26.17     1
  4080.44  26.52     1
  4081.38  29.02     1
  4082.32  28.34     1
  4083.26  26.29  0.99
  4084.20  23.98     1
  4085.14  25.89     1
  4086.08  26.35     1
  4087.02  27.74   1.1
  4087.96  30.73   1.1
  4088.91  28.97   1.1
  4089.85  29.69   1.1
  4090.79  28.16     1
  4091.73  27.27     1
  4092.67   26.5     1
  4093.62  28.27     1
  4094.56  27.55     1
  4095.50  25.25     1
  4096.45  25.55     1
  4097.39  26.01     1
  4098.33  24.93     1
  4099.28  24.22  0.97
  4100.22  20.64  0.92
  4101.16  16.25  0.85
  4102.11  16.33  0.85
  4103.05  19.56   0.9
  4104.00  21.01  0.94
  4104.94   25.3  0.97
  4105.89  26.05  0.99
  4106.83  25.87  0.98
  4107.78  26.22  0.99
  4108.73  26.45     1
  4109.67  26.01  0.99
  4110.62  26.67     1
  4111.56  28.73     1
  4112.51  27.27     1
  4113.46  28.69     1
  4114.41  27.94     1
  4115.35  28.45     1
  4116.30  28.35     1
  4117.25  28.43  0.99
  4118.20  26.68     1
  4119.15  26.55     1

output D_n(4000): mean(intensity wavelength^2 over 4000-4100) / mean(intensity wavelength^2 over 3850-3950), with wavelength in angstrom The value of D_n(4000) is 1.53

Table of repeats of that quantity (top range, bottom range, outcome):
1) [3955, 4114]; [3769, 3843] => 1.46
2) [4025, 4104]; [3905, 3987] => 1.61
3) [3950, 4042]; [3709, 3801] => 1.38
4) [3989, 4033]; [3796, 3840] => 1.68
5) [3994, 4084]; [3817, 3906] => 1.52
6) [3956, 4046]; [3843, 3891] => 1.21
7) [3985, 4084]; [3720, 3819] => 1.56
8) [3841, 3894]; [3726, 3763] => 1.25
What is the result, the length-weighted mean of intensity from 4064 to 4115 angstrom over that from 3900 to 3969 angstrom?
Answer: 1.54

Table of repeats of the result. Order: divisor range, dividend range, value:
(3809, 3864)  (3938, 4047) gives 1.23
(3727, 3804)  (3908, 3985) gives 0.89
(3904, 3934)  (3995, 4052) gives 1.48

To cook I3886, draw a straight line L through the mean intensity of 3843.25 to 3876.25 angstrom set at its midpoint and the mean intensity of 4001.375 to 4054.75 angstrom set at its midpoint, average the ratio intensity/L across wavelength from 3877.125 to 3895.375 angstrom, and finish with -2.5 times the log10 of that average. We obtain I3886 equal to 0.20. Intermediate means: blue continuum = 20.8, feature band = 18.1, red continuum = 25.9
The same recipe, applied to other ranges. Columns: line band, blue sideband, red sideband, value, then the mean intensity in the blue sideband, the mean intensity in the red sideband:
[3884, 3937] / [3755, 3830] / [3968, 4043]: 0.24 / 19.4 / 23.6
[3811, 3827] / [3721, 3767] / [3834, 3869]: 0.07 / 17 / 19.2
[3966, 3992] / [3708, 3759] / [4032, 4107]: 0.27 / 17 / 25.4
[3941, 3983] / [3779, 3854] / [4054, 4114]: 0.29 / 18.6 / 25.5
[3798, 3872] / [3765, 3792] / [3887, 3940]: 0.05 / 21.1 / 17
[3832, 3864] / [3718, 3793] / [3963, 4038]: 0.11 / 18.4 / 22.4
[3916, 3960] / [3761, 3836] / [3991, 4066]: 0.38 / 18.9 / 25.5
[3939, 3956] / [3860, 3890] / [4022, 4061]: 0.15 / 19.5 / 25.7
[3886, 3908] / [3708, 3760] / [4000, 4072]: 0.14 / 17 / 25.7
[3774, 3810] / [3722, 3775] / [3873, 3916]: -0.16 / 17.4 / 19.9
